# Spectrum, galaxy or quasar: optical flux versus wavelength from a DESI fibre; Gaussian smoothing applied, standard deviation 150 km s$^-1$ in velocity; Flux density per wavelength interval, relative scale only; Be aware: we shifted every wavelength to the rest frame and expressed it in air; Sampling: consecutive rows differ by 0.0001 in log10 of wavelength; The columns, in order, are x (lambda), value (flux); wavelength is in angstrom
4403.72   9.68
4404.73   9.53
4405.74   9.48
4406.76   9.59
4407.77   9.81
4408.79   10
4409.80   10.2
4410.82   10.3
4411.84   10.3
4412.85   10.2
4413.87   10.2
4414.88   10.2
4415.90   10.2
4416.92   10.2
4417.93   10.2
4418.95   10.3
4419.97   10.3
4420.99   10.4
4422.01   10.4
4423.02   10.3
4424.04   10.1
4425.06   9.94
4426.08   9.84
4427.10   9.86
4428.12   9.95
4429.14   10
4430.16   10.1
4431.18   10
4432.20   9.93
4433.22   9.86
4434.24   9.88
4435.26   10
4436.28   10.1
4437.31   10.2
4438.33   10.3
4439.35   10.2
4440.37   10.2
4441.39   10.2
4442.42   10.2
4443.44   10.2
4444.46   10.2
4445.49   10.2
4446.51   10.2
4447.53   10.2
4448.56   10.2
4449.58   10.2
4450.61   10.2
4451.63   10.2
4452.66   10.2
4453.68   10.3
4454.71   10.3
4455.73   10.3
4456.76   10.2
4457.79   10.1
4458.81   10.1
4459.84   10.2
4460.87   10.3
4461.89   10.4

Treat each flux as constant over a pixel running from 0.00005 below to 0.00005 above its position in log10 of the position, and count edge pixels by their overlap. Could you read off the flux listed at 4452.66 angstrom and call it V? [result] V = 10.2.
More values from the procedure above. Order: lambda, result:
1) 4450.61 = 10.2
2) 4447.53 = 10.2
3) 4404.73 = 9.53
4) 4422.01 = 10.4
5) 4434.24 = 9.88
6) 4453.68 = 10.3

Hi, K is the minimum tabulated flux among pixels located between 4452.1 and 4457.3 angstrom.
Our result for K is 10.2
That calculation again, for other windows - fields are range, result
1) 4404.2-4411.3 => 9.48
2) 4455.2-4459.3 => 10.1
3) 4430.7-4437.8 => 9.86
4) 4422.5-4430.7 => 9.84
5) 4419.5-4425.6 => 9.94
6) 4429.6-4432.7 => 9.93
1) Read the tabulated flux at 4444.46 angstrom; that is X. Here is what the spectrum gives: 10.2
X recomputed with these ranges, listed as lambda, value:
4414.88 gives 10.2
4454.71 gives 10.3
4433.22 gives 9.86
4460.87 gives 10.3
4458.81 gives 10.1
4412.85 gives 10.2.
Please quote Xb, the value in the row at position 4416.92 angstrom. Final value 10.2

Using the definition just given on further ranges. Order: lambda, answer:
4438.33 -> 10.3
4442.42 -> 10.2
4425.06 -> 9.94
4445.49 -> 10.2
